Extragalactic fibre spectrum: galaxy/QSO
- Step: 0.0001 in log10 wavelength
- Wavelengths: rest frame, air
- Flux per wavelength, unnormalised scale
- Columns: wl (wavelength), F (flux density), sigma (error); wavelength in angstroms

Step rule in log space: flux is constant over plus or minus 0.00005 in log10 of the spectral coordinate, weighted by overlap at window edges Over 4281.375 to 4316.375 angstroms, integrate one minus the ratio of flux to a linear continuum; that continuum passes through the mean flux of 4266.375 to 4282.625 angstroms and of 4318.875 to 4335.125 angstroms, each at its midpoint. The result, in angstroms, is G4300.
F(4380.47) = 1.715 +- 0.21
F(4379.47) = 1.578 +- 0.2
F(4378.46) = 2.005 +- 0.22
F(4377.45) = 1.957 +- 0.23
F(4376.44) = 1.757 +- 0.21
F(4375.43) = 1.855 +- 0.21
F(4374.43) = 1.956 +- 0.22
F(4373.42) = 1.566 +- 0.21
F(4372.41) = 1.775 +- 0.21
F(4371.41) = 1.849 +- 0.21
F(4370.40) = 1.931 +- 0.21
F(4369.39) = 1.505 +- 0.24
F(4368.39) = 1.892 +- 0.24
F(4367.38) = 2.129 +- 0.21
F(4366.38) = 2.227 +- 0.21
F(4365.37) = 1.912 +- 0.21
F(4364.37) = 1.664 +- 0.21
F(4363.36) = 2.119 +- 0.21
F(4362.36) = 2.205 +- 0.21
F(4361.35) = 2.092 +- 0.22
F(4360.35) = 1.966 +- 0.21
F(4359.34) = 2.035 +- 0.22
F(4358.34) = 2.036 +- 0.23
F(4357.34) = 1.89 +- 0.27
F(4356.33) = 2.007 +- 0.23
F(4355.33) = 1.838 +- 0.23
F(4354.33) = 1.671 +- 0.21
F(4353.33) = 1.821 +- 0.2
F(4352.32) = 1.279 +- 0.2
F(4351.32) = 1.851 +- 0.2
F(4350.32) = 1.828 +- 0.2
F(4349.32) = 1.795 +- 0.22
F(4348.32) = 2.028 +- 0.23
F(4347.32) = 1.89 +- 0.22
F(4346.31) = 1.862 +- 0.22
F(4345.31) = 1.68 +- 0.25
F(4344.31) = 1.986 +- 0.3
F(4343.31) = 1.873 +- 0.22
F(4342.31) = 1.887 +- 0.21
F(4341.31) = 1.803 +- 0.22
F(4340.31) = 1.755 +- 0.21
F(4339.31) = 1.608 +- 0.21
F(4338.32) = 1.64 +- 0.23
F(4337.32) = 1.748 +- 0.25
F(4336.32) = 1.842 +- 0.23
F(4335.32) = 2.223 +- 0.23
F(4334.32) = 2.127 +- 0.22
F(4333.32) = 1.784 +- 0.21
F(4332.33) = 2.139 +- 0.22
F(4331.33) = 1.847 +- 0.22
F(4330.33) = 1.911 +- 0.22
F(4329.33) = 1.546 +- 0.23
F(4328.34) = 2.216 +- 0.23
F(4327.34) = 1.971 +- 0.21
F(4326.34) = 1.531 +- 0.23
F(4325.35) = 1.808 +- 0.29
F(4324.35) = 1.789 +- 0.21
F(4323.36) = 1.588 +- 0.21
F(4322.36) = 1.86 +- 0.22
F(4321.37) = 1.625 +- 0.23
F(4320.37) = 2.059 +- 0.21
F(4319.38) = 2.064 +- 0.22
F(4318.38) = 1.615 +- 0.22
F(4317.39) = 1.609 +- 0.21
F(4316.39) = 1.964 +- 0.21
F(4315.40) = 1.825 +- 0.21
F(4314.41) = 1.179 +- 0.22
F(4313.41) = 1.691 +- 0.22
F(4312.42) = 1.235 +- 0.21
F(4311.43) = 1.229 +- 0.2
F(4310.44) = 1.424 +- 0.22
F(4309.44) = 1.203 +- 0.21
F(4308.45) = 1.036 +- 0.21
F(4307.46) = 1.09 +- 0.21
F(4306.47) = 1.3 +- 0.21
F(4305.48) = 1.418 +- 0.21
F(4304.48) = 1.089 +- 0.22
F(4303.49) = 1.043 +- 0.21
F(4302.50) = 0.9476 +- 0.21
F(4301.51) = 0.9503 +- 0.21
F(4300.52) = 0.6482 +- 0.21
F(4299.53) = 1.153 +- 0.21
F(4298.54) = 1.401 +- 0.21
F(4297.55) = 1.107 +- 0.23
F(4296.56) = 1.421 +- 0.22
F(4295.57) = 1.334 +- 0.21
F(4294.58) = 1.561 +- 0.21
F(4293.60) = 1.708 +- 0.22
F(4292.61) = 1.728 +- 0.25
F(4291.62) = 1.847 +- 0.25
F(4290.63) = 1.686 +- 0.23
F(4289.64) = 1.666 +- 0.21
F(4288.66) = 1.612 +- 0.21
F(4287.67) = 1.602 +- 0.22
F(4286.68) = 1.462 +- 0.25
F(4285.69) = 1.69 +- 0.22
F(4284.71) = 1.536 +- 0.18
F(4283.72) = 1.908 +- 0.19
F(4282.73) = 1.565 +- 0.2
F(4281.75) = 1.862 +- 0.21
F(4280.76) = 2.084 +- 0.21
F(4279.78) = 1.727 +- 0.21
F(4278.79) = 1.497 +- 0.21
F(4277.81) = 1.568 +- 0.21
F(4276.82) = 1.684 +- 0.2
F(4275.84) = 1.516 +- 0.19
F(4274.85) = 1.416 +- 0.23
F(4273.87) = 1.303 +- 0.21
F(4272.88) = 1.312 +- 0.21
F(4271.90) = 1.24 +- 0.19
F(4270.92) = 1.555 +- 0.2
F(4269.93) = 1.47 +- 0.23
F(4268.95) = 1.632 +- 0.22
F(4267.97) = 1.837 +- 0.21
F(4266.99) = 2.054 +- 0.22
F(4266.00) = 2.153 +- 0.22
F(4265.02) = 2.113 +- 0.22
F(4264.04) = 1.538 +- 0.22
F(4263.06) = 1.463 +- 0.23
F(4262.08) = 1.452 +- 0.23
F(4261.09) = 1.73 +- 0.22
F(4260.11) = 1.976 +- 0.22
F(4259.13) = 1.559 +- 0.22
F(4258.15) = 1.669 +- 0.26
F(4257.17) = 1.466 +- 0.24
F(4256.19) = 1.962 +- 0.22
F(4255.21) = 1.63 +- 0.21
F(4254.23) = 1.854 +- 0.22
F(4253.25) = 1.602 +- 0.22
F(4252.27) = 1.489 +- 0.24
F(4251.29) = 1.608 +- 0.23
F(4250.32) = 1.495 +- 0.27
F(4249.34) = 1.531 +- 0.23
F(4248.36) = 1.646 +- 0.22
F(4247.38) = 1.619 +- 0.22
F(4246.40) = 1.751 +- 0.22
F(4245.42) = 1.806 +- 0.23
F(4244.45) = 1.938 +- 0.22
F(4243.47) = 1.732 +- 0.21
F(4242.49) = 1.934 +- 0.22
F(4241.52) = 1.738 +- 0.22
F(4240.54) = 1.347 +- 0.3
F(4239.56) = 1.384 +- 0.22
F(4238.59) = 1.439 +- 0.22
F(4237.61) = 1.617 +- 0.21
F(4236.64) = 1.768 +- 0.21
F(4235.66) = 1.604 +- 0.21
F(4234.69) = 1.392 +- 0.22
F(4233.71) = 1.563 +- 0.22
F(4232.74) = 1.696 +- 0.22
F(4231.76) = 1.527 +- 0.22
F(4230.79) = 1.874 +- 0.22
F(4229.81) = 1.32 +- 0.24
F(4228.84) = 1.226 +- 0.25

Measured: 6.42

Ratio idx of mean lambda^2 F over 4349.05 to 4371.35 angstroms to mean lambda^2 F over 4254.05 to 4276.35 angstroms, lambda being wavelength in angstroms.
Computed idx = 1.20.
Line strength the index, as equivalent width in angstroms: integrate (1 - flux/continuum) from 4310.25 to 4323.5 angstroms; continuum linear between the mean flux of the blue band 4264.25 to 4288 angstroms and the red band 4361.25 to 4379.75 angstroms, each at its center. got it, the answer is 0.8 angstroms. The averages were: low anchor 1.66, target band 1.65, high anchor 1.89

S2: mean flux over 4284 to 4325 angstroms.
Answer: 1.47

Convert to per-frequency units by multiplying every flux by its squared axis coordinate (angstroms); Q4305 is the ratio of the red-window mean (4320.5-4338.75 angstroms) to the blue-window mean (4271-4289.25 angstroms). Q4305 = 1.2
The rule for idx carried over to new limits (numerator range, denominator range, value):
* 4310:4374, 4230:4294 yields 1.14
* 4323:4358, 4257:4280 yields 1.17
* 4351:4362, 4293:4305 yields 1.60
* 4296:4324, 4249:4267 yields 0.84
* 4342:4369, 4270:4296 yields 1.23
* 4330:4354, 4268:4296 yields 1.18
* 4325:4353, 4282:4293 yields 1.13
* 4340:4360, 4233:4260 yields 1.18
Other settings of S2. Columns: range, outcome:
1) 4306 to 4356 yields 1.73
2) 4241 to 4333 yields 1.6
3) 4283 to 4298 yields 1.59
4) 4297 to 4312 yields 1.14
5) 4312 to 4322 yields 1.69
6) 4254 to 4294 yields 1.67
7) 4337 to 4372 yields 1.87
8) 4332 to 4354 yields 1.84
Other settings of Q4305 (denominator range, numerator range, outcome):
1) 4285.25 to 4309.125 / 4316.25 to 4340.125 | 1.38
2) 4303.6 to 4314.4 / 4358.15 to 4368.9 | 1.65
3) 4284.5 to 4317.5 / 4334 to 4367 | 1.39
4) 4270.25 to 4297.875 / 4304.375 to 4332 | 1.03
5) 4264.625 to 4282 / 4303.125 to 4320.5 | 0.88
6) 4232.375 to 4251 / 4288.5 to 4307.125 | 0.84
